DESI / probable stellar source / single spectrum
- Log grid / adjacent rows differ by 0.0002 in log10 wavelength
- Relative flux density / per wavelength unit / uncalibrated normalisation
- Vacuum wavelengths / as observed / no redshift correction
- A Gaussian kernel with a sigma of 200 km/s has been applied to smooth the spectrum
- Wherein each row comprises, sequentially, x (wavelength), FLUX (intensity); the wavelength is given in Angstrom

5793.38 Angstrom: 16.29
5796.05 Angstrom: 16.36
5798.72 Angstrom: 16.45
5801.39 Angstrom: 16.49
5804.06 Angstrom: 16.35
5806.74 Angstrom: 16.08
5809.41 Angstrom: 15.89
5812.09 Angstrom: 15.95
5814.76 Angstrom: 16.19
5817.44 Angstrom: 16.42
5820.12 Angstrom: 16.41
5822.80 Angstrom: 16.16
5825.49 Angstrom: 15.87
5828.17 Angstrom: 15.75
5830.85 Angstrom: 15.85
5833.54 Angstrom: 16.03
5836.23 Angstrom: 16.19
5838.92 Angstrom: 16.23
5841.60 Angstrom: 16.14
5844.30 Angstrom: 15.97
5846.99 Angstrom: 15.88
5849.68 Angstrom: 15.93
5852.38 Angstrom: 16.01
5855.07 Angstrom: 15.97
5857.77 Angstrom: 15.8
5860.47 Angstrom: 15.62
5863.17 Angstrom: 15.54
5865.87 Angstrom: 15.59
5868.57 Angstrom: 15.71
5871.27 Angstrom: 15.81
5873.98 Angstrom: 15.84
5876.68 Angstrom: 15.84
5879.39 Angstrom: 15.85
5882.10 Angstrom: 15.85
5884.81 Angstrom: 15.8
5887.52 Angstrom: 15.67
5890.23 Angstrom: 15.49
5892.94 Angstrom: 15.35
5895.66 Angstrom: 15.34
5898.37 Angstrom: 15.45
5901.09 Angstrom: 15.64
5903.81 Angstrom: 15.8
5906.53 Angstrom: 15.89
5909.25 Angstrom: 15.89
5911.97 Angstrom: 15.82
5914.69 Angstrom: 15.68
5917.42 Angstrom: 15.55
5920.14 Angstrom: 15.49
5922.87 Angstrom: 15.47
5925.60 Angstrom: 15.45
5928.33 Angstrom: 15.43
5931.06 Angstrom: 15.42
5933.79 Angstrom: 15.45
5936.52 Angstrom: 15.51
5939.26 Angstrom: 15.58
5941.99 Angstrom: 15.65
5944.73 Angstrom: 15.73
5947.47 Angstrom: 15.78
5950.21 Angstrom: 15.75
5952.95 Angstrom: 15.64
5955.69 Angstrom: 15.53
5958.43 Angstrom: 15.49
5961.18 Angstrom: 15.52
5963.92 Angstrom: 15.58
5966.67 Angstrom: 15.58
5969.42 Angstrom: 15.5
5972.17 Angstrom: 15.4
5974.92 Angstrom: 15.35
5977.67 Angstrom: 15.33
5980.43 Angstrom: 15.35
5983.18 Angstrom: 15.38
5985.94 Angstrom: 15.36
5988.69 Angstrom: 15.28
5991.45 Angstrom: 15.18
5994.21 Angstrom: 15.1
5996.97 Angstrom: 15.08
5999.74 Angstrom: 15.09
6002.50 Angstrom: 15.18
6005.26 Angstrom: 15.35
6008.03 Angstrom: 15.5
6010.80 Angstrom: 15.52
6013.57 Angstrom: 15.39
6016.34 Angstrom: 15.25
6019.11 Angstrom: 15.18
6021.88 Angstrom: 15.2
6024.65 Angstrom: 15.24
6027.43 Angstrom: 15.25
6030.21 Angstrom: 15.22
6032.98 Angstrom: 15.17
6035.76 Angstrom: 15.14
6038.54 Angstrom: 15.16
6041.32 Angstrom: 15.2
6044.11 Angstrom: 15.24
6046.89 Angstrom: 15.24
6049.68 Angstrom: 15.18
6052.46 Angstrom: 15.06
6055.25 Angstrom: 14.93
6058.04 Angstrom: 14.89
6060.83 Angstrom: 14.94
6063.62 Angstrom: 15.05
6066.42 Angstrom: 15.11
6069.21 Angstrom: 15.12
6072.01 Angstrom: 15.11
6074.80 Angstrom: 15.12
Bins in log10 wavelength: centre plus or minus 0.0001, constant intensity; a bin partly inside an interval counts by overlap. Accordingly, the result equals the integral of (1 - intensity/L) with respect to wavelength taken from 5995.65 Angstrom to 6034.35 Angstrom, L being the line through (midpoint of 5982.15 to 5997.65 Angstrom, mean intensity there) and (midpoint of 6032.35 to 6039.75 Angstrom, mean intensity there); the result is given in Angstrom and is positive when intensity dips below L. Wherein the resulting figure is -0.17 Angstrom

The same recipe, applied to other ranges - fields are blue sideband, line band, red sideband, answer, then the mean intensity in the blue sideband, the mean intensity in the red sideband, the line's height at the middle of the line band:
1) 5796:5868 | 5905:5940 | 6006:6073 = 0.16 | 16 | 15.2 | 15.7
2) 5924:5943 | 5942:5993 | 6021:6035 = -0.30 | 15.5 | 15.2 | 15.4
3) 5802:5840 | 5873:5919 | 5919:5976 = 0.23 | 16.1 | 15.5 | 15.8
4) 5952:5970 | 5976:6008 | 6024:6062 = 0.28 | 15.5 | 15.1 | 15.4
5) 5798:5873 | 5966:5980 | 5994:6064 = 0.00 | 16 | 15.2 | 15.4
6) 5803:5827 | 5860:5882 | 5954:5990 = 0.21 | 16.1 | 15.4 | 15.9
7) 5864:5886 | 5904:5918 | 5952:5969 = -0.09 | 15.8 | 15.6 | 15.7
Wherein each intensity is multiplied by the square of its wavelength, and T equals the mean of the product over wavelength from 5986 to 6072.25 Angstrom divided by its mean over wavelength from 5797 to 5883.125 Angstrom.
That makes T 1.0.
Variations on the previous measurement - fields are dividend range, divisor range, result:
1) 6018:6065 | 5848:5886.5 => 1.02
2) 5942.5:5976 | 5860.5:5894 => 1.02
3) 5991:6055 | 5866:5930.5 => 1.01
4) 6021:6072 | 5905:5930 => 1.01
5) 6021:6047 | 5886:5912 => 1.02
